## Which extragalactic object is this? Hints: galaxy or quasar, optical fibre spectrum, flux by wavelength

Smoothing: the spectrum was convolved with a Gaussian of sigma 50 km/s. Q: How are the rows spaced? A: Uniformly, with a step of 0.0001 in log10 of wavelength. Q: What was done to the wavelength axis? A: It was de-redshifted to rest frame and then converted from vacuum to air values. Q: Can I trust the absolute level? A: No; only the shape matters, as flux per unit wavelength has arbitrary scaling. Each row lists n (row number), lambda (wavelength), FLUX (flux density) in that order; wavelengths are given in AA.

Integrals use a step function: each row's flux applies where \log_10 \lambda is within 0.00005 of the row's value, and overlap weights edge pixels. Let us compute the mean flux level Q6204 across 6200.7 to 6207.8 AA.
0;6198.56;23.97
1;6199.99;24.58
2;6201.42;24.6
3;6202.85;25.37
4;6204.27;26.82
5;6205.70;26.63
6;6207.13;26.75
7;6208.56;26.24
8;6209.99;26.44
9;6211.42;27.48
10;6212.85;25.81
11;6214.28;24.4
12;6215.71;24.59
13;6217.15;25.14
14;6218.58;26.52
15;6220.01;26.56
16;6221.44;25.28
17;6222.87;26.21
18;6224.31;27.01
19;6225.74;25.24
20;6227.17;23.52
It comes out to 26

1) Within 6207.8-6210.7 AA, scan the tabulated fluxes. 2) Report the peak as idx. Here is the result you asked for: 26.44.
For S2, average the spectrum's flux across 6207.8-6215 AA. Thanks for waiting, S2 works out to 26.1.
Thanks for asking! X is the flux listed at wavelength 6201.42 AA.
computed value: 24.6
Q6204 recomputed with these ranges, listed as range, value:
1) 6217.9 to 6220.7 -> 26.6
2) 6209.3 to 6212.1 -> 27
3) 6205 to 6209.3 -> 26.5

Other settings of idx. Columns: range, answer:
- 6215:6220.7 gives 26.56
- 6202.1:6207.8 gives 26.82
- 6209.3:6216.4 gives 27.48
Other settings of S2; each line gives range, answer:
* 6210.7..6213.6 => 26.6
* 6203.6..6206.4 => 26.7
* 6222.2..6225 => 26.5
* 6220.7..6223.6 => 25.7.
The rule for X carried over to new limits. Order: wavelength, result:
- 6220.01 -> 26.56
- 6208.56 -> 26.24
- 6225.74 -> 25.24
